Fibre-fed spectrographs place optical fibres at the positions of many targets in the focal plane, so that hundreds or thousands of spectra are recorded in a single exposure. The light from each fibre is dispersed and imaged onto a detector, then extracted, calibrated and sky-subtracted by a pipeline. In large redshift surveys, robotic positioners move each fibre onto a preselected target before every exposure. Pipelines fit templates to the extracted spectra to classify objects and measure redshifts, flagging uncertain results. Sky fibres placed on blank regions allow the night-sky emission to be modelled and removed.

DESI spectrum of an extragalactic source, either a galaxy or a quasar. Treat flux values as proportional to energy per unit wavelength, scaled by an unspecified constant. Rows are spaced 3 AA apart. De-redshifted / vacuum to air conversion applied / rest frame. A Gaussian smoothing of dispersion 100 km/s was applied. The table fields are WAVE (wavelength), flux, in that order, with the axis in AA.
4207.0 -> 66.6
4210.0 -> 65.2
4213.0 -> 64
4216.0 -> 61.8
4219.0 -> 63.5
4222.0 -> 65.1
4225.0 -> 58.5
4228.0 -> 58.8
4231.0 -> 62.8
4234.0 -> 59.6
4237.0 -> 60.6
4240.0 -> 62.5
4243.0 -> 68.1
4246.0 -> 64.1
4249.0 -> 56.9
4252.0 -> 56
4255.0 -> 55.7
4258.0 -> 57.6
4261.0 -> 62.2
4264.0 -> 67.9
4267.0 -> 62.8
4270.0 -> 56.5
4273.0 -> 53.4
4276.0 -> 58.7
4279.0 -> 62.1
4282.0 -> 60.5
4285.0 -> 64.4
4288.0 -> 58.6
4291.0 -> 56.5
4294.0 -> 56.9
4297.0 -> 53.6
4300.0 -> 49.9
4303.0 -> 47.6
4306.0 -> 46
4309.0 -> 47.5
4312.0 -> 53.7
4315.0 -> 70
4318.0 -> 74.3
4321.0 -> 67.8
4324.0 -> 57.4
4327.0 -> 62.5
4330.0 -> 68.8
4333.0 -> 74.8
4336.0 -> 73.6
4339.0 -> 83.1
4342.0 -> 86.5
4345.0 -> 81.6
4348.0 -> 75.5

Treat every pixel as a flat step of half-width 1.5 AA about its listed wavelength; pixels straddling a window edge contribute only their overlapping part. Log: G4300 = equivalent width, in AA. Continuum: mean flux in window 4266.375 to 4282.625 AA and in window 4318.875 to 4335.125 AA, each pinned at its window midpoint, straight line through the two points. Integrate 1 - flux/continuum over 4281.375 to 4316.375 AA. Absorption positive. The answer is 4.01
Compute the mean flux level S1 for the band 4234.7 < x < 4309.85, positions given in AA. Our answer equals 58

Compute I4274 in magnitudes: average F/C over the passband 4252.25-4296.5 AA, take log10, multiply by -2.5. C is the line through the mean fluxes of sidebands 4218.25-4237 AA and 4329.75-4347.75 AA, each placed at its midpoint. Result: 0.16 mag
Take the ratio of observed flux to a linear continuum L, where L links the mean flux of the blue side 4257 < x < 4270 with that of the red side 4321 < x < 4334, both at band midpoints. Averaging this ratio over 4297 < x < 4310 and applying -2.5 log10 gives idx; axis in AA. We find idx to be 0.31 mag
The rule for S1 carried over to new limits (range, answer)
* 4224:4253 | 60.9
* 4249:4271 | 59.7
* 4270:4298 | 58.3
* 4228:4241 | 61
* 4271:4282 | 58.3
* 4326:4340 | 72.5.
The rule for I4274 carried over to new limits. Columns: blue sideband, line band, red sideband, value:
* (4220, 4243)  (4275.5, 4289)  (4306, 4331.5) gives 0.01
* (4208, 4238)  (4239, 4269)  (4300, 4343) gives 0.03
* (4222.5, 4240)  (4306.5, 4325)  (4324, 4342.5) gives 0.16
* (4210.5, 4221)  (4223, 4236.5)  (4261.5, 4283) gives 0.04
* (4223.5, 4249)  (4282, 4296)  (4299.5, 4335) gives 0.03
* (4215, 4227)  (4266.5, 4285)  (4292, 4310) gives -0.10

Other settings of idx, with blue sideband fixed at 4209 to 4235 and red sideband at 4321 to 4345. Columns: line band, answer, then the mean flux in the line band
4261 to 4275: 0.11 mag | 60.3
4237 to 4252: 0.04 mag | 62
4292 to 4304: 0.30 mag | 52.4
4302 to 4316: 0.32 mag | 52.5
